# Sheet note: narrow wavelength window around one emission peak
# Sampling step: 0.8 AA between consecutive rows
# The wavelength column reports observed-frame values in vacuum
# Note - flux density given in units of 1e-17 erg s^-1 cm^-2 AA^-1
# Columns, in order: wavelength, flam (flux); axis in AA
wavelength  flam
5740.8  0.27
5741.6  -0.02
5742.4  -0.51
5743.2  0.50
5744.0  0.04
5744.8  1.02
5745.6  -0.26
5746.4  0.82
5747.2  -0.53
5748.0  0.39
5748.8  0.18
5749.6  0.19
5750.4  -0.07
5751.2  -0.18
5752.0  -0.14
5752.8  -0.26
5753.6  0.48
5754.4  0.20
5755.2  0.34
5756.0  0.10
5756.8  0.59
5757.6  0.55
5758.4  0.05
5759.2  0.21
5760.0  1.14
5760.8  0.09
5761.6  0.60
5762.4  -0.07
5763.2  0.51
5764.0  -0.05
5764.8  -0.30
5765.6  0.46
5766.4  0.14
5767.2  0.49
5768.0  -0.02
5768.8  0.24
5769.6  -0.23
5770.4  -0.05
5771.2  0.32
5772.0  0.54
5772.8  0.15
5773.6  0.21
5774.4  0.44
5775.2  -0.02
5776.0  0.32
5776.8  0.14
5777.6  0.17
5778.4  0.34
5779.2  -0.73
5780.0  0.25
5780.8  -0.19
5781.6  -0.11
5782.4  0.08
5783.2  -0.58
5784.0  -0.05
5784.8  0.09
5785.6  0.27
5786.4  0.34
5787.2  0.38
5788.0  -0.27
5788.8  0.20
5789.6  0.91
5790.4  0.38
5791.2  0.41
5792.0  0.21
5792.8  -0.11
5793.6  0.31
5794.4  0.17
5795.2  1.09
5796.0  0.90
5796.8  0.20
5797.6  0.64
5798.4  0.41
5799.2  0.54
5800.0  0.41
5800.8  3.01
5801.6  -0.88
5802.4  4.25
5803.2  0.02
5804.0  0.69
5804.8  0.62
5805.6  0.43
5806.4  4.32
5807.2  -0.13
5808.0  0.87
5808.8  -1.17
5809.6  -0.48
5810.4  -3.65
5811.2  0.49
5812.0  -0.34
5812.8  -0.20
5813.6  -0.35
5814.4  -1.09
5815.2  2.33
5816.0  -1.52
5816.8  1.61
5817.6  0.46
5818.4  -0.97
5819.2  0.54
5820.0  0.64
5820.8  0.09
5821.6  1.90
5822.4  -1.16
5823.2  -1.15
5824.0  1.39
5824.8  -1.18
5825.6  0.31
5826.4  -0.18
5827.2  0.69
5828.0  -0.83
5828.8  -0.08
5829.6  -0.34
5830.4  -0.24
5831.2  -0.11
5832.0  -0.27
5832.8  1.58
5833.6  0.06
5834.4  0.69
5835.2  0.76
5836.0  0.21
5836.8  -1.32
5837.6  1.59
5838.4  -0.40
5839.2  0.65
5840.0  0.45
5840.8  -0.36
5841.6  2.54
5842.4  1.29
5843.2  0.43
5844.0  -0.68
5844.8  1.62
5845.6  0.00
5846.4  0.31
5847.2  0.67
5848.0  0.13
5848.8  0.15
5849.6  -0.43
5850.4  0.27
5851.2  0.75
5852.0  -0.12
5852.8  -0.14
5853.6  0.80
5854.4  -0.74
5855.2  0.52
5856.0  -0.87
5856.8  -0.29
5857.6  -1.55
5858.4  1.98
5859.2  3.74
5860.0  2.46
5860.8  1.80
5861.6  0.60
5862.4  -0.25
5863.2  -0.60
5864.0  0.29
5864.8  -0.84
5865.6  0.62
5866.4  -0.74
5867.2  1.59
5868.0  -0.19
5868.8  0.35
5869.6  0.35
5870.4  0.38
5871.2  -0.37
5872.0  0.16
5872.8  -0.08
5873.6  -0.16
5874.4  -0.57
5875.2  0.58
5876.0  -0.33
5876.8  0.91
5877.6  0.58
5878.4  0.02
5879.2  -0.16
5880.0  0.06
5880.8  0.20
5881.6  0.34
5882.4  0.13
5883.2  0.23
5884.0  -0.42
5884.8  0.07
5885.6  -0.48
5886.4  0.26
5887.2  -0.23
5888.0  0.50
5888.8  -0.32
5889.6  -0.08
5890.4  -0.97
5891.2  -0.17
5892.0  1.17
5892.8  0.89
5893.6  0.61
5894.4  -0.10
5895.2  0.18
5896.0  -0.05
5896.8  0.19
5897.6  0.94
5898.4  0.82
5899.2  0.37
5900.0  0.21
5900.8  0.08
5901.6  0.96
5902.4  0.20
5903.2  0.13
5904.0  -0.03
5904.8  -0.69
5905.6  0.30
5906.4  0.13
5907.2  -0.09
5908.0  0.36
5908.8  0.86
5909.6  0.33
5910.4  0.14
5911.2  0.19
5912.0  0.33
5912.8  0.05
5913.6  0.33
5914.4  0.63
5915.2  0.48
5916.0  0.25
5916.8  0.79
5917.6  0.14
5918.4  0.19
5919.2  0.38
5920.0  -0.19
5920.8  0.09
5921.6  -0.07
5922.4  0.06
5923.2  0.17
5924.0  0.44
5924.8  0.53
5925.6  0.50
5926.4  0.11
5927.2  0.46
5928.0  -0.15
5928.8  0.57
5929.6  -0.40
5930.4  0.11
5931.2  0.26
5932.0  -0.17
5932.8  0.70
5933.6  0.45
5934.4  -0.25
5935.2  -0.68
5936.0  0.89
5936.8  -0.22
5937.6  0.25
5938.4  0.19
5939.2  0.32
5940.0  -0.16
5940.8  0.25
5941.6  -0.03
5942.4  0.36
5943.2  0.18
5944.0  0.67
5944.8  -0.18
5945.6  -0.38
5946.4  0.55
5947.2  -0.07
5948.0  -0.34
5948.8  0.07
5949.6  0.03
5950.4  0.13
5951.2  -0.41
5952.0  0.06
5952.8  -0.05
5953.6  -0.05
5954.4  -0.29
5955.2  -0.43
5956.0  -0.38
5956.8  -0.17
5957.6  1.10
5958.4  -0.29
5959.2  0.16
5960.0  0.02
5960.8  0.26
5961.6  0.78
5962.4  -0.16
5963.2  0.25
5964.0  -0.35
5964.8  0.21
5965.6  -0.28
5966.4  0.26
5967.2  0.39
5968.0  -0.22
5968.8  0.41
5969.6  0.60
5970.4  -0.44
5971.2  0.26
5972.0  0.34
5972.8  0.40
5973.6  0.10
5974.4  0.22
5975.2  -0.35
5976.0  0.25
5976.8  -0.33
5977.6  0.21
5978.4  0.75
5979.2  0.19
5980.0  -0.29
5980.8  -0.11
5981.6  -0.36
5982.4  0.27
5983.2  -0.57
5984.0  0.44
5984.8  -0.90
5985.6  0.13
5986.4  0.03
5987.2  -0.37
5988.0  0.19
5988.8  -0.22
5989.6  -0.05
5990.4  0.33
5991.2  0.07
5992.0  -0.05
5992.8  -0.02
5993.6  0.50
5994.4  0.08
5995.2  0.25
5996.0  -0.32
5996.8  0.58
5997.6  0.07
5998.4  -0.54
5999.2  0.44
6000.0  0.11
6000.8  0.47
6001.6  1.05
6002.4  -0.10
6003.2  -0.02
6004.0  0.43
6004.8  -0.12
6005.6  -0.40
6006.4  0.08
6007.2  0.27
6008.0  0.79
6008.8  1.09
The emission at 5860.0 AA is [O III] 5007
